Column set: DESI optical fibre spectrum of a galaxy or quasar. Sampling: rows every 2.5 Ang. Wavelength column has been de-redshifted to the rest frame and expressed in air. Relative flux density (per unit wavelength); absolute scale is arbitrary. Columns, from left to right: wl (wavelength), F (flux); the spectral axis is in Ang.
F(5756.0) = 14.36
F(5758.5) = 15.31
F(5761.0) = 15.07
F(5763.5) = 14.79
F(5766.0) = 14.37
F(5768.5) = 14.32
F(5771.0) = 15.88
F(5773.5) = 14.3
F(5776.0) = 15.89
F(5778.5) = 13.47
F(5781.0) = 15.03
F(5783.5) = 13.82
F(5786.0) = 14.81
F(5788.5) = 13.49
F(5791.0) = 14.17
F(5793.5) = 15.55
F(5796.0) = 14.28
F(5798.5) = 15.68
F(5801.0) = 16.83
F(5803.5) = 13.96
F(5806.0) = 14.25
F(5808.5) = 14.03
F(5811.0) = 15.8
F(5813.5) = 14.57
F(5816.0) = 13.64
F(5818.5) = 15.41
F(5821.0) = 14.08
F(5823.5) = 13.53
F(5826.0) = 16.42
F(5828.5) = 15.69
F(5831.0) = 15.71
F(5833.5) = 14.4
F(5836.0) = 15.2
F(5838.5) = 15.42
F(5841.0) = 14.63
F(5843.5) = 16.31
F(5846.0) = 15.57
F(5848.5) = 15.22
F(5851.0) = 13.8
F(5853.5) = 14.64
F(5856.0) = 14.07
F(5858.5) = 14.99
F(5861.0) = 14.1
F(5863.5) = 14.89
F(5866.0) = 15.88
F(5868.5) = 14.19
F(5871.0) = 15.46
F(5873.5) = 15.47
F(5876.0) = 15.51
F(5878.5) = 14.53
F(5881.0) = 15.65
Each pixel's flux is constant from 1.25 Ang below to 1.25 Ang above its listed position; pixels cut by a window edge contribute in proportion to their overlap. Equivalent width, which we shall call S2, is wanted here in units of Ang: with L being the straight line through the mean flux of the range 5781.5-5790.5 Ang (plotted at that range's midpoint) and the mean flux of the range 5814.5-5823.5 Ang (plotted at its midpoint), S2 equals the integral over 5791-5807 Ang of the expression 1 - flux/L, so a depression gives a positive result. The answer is -0.96 Ang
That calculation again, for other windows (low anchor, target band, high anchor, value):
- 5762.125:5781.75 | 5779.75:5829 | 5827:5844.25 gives 1.00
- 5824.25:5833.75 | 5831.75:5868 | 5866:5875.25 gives 1.04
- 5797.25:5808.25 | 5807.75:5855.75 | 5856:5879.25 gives 0.26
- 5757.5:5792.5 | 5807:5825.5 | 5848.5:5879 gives 0.25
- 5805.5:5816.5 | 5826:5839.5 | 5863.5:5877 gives -0.54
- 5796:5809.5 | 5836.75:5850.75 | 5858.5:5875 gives -0.31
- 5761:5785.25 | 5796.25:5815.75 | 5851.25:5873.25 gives -0.26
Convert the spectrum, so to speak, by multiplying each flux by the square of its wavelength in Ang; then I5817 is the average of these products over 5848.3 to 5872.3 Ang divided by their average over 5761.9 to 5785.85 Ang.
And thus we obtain 1.03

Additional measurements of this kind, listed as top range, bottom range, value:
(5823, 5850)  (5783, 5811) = 1.06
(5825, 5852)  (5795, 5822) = 1.05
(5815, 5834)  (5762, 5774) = 1.03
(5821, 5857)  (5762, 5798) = 1.05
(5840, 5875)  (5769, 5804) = 1.03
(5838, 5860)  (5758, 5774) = 1.03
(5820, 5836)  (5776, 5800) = 1.04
